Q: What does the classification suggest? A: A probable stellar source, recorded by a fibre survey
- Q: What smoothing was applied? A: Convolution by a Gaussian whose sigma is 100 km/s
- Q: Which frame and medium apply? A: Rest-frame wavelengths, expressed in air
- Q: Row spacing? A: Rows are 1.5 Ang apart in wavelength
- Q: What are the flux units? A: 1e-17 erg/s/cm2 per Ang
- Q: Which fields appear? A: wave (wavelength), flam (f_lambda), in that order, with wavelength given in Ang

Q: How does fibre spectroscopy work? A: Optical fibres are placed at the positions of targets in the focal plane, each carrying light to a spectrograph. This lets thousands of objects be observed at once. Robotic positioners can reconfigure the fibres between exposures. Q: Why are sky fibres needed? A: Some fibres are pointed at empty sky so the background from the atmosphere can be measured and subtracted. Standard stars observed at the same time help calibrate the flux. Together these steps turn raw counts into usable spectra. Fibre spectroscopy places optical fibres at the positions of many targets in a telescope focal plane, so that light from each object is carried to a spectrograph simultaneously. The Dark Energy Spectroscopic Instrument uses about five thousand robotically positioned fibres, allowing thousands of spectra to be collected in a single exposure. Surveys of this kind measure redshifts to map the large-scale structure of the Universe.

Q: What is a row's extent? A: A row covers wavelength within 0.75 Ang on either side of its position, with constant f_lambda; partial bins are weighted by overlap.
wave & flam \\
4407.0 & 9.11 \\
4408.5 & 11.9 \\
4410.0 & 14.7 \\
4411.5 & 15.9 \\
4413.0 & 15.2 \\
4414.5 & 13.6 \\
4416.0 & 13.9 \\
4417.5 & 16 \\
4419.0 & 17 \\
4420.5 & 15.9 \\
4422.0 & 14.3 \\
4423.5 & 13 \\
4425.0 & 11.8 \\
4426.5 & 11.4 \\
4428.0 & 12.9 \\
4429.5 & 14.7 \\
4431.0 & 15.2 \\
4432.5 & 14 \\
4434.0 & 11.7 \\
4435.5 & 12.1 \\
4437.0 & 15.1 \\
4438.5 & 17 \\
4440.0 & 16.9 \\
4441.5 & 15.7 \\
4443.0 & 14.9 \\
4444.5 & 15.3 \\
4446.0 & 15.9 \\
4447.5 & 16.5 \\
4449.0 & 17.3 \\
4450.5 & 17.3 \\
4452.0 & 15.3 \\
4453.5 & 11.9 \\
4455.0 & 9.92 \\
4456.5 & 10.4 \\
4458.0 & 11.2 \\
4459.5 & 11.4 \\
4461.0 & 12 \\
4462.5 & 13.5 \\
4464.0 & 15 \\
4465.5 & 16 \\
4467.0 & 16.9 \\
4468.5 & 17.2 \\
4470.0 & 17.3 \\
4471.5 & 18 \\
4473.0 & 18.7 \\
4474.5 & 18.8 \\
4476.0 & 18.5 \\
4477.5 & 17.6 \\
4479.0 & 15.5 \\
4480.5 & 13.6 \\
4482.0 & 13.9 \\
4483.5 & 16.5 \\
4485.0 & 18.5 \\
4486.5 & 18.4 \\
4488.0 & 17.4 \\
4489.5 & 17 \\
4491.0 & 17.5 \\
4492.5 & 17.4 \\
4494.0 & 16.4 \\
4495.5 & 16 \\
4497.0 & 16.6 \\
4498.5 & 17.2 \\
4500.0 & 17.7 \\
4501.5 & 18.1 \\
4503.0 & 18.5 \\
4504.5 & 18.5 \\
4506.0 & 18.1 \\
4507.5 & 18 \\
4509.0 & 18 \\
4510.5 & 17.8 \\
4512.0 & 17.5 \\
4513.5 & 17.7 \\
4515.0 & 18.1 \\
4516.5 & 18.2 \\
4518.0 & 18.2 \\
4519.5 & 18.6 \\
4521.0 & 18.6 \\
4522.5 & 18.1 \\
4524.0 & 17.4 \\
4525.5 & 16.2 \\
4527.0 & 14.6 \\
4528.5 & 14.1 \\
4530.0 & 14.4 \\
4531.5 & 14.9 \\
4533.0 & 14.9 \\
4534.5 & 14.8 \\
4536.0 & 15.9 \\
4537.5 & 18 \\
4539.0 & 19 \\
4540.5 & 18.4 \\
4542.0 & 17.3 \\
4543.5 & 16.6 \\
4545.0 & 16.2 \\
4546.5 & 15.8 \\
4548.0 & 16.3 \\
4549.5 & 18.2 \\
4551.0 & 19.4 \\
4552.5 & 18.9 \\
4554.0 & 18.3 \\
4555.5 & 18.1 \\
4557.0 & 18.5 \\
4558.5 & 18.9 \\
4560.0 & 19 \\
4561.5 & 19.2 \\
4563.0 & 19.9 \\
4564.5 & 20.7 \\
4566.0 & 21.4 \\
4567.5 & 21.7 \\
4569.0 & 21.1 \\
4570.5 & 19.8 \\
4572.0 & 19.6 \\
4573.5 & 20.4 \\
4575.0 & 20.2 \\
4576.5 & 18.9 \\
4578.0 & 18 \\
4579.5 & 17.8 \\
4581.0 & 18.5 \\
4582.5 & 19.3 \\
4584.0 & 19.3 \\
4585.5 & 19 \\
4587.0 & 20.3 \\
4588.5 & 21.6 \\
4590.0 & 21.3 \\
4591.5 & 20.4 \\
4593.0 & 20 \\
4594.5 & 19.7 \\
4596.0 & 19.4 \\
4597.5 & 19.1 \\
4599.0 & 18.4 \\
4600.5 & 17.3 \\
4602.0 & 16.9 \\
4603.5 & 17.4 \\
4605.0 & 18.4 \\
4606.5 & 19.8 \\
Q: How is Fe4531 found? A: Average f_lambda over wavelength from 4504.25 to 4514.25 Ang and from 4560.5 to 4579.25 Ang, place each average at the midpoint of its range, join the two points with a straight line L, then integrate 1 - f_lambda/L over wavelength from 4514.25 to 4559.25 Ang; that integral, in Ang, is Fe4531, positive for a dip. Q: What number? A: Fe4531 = 4.0 Ang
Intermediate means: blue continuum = 17.9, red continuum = 20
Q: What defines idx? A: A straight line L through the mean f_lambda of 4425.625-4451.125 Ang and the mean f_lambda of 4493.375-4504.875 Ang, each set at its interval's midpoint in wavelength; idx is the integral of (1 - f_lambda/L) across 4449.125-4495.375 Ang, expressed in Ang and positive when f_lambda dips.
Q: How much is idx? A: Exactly 1.8 Ang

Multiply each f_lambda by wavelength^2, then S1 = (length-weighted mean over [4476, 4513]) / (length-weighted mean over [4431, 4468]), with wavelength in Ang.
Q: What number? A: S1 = 1.22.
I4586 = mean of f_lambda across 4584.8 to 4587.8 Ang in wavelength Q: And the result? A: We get 19.7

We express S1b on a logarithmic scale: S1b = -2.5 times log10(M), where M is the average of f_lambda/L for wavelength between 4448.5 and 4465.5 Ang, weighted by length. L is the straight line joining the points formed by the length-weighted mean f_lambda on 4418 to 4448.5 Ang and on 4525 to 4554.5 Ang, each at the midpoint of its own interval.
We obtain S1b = 0.14 mag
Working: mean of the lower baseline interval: 14.6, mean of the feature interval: 13.3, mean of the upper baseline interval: 16.6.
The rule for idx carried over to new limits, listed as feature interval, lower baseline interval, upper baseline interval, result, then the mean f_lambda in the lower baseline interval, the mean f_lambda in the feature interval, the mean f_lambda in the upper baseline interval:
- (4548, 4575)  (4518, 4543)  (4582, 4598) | -1.7 Ang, 16.6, 19.5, 20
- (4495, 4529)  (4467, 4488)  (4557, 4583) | 1.0 Ang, 17.1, 17.5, 19.6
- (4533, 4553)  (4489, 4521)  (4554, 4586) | 1.7 Ang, 17.7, 17.2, 19.5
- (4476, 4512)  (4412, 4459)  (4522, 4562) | -3.1 Ang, 14.3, 17.2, 17.1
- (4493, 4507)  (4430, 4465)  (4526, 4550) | -1.9 Ang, 14.2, 17.5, 16.2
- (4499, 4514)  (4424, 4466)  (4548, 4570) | -0.9 Ang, 14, 18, 19.4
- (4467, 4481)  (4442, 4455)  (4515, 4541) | -1.4 Ang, 15.2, 17.3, 16.7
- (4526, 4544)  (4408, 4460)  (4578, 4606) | 1.3 Ang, 14.2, 16.1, 19.1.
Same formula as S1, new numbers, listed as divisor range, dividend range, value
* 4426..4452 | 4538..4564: 1.27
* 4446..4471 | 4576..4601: 1.42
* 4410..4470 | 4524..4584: 1.32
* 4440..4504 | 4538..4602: 1.25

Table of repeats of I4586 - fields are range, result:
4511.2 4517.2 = 17.9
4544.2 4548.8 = 16.1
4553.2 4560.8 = 18.6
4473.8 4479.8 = 17.6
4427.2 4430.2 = 13.7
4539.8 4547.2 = 16.9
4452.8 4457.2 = 10.7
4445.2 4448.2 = 16.2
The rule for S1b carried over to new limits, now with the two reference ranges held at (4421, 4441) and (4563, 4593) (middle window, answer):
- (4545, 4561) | 0.05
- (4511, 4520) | -0.04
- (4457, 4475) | 0.00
